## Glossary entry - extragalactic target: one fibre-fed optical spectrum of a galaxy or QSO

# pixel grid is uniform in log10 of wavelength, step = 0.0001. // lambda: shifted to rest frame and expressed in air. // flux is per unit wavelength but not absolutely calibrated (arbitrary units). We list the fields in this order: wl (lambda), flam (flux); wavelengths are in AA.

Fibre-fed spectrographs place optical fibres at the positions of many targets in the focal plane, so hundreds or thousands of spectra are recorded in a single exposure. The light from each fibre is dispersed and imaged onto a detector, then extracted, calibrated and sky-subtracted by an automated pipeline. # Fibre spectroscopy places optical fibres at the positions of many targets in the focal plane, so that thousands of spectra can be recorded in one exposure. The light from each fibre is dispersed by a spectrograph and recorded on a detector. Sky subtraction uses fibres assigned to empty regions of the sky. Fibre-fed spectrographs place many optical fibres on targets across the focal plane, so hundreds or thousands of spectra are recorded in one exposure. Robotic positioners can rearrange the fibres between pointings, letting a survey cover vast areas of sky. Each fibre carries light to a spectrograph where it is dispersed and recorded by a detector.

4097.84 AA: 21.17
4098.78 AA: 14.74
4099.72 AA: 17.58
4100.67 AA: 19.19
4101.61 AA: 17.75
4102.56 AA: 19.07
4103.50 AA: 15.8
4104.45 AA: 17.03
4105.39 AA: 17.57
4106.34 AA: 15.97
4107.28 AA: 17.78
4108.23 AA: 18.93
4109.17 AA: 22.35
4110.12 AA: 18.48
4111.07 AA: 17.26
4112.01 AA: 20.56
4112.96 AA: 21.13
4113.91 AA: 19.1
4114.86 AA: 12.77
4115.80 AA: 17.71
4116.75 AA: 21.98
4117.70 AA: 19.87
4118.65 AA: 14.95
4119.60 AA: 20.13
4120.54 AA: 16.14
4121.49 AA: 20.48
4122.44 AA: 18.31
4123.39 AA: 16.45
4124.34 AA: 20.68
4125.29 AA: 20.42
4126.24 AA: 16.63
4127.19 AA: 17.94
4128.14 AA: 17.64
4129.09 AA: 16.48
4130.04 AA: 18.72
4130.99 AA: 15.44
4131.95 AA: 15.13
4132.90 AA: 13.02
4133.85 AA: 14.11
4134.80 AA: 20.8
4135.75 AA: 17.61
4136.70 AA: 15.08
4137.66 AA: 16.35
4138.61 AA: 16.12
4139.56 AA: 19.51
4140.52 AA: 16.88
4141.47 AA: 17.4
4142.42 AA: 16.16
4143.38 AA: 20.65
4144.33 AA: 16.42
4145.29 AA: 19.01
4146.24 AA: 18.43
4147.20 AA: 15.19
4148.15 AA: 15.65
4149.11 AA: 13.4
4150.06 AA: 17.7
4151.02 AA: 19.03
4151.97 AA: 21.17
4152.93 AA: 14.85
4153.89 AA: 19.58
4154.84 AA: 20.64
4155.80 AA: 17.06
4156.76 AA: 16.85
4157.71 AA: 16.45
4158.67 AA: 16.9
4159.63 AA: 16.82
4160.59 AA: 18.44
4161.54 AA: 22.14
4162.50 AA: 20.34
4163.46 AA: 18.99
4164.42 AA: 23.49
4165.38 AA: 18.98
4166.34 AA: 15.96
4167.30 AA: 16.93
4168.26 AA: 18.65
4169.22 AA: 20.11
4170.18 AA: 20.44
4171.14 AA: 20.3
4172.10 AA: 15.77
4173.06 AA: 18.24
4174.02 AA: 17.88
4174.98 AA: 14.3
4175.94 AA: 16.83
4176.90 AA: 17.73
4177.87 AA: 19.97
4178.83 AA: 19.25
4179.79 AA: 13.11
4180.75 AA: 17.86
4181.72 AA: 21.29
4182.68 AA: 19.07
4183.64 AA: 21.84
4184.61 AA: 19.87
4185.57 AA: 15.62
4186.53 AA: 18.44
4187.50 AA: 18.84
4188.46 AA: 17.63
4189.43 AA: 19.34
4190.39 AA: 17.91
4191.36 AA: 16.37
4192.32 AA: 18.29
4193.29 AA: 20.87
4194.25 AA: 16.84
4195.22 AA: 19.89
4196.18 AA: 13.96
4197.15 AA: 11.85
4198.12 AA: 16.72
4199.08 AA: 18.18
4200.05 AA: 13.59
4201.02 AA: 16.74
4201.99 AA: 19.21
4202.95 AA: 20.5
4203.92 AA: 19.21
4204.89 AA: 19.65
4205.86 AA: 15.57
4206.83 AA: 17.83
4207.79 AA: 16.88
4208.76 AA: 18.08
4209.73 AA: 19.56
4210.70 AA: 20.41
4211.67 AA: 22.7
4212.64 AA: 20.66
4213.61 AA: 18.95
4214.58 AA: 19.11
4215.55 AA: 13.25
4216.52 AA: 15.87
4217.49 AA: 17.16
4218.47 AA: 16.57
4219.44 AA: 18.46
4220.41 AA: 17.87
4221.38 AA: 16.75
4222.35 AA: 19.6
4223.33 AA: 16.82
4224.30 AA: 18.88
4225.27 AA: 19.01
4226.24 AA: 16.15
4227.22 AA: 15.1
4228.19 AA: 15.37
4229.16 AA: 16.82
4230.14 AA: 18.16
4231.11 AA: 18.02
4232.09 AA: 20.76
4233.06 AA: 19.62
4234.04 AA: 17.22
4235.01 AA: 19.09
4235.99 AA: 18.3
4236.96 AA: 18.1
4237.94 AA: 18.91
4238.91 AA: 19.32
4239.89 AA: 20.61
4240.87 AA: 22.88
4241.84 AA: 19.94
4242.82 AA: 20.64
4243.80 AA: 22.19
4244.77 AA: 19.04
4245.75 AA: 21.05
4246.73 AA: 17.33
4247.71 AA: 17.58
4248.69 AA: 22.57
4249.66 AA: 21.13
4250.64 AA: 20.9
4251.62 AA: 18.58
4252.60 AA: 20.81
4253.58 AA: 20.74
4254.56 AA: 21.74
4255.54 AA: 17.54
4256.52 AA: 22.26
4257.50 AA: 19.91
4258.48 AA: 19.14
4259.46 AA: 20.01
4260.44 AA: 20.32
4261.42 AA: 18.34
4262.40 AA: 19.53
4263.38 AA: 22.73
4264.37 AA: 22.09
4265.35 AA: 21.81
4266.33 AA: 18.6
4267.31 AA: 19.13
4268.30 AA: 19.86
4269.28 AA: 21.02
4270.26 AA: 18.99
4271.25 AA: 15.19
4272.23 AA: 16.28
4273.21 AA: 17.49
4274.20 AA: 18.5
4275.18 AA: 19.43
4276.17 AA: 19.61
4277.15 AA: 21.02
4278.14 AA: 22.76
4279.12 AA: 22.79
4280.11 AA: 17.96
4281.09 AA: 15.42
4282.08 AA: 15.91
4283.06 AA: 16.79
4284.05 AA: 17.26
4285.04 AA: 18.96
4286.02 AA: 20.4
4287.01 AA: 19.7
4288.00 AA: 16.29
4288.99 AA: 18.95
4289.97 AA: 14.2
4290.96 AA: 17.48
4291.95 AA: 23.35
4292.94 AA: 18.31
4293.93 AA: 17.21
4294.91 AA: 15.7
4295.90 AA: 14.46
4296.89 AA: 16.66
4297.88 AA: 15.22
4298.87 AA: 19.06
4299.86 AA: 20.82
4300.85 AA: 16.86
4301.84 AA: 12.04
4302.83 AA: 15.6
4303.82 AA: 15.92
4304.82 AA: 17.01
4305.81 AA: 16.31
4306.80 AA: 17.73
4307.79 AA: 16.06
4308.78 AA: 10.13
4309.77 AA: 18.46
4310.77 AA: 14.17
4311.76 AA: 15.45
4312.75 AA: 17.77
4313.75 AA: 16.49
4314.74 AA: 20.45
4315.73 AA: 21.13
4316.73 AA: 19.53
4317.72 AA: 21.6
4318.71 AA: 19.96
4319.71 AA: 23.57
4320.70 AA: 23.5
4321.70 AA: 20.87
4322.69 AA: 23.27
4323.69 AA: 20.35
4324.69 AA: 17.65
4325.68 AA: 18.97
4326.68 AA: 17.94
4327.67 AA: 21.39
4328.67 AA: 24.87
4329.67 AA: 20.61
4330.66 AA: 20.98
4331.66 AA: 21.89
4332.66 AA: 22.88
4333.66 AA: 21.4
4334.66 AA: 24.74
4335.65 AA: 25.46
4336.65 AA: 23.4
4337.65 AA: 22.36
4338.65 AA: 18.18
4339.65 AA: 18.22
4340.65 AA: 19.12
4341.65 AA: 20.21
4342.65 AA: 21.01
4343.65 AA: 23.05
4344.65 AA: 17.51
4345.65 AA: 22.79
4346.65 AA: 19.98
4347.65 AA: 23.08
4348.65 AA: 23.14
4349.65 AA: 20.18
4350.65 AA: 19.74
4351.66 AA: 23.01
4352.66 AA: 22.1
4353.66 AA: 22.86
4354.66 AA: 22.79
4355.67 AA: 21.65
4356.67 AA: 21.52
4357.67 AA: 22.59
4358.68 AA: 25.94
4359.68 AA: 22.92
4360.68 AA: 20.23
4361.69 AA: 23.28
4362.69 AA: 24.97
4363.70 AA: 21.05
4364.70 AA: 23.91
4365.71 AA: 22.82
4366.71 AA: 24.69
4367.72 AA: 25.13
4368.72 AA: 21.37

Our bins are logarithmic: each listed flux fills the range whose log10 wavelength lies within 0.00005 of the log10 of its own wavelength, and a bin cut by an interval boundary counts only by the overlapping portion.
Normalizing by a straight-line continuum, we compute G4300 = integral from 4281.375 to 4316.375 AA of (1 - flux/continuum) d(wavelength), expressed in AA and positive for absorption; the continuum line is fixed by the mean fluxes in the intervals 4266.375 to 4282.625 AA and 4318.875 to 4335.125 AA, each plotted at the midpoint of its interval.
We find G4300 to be 5.2 AA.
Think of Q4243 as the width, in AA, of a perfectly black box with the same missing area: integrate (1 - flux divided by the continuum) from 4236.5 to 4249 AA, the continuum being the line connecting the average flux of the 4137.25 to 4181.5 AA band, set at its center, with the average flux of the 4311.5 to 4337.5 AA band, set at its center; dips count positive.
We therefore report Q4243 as -0.3 AA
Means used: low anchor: 17.9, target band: 20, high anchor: 21.1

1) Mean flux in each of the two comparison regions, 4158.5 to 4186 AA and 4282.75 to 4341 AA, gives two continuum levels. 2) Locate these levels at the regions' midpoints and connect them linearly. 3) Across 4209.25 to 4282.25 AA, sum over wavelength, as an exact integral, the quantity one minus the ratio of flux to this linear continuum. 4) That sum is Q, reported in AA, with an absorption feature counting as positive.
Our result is -1.55 AA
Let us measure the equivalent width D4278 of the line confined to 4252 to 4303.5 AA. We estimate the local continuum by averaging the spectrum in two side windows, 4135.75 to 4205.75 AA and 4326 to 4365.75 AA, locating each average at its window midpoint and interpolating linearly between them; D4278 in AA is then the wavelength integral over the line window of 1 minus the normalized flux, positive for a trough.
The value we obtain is 4.1 AA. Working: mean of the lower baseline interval 17.9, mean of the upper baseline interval 21.9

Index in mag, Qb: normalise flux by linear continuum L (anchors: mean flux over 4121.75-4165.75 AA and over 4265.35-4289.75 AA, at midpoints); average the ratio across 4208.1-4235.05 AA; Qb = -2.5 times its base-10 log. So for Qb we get 0.01 mag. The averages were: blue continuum 17.7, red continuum 18.7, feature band 18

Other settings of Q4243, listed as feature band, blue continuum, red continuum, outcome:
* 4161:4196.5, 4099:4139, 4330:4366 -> 0.7 AA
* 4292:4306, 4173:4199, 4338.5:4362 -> 2.5 AA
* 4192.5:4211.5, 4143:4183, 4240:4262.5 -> 1.3 AA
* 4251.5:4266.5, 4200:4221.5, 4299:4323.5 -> -1.8 AA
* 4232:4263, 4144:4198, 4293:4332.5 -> -2.8 AA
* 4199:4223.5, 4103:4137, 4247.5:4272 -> 1.5 AA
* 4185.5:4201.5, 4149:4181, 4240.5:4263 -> 1.4 AA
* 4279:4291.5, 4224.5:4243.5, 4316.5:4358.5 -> 1.5 AA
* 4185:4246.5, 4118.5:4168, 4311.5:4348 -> 2.4 AA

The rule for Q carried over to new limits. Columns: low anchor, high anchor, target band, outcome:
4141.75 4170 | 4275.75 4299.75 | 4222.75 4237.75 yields 0.3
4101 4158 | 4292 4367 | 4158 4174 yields -0.6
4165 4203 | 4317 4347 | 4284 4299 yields 1.9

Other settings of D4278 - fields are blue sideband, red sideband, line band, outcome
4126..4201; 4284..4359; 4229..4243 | -0.5 AA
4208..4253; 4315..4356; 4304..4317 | 2.4 AA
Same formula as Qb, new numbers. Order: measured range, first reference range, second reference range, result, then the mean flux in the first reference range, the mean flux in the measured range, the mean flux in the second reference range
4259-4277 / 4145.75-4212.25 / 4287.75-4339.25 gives -0.043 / 18.1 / 19.4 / 19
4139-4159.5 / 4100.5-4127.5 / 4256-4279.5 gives 0.069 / 18.4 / 17.5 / 19.9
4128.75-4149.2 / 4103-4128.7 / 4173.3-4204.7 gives 0.085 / 18.3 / 16.8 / 17.8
